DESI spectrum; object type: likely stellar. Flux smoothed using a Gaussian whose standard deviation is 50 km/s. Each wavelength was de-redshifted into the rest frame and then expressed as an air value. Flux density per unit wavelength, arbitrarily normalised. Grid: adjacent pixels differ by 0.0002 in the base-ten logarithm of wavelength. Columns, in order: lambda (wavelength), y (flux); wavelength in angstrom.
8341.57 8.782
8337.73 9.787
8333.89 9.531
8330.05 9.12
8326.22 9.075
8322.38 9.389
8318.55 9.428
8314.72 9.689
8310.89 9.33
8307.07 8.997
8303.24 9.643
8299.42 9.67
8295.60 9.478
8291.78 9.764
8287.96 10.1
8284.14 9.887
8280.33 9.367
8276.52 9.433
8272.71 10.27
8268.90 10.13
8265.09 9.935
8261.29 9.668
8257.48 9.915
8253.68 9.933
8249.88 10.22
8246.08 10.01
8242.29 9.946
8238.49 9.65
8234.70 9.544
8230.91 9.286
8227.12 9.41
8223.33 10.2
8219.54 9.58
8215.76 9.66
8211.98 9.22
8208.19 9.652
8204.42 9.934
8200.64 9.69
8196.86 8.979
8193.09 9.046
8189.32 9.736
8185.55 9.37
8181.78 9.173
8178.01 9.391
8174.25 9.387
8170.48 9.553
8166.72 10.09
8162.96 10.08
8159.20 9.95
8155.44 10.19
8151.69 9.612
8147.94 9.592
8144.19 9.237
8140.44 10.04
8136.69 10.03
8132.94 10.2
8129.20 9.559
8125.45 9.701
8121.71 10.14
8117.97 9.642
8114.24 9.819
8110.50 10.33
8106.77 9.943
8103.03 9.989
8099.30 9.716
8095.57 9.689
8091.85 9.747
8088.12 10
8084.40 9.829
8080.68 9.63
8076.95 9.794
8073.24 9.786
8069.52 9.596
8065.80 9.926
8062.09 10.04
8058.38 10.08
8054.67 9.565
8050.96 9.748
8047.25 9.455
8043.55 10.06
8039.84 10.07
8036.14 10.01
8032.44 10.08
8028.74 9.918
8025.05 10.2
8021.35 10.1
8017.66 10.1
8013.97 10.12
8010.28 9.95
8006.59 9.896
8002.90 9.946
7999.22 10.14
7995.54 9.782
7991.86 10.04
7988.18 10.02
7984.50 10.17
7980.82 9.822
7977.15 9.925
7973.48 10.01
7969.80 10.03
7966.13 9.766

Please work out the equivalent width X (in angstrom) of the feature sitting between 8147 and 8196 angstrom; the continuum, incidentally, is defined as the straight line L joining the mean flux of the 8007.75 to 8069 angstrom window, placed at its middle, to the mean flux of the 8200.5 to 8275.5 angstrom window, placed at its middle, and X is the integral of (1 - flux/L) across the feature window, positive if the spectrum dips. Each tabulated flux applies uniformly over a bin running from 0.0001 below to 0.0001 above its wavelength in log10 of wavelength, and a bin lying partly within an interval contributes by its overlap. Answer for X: 1.1 angstrom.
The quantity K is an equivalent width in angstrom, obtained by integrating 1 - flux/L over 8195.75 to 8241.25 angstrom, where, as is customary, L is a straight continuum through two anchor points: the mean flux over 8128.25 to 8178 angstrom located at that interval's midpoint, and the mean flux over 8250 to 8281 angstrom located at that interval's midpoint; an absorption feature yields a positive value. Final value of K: 1.2 angstrom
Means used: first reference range 9.8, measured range 9.58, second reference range 9.87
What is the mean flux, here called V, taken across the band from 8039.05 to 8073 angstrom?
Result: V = 9.83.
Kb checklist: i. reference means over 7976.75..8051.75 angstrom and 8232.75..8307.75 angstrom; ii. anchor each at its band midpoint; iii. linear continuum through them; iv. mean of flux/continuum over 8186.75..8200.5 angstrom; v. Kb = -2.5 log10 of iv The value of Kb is 0.06 mag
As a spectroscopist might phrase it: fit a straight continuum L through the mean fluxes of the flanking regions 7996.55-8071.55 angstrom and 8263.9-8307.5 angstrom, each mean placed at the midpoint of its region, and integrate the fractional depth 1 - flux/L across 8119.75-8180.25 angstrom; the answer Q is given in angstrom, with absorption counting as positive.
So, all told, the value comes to 0.4 angstrom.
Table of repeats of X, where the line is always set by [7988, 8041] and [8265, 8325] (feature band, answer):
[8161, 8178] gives 0.1 angstrom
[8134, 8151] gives 0.2 angstrom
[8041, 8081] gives 0.7 angstrom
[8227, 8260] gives -0.3 angstrom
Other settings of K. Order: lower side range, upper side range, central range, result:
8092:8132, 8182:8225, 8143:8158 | 0.0 angstrom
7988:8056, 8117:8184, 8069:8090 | 0.2 angstrom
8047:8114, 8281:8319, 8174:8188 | 0.6 angstrom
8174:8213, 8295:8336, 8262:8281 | -0.9 angstrom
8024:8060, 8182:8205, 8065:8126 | -0.7 angstrom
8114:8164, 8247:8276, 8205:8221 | 0.6 angstrom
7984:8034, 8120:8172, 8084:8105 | 0.2 angstrom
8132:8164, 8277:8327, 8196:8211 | 0.2 angstrom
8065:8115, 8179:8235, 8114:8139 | -0.4 angstrom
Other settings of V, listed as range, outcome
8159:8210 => 9.56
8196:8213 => 9.54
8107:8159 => 9.86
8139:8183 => 9.7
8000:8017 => 10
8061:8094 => 9.81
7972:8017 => 9.99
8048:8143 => 9.85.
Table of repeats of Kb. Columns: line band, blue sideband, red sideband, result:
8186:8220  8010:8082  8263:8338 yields 0.025 mag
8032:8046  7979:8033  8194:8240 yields -0.009 mag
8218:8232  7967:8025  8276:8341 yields 0.000 mag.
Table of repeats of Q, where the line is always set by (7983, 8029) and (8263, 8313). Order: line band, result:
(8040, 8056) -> 0.4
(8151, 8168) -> -0.3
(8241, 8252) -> -0.4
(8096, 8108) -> 0.1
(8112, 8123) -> 0.0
